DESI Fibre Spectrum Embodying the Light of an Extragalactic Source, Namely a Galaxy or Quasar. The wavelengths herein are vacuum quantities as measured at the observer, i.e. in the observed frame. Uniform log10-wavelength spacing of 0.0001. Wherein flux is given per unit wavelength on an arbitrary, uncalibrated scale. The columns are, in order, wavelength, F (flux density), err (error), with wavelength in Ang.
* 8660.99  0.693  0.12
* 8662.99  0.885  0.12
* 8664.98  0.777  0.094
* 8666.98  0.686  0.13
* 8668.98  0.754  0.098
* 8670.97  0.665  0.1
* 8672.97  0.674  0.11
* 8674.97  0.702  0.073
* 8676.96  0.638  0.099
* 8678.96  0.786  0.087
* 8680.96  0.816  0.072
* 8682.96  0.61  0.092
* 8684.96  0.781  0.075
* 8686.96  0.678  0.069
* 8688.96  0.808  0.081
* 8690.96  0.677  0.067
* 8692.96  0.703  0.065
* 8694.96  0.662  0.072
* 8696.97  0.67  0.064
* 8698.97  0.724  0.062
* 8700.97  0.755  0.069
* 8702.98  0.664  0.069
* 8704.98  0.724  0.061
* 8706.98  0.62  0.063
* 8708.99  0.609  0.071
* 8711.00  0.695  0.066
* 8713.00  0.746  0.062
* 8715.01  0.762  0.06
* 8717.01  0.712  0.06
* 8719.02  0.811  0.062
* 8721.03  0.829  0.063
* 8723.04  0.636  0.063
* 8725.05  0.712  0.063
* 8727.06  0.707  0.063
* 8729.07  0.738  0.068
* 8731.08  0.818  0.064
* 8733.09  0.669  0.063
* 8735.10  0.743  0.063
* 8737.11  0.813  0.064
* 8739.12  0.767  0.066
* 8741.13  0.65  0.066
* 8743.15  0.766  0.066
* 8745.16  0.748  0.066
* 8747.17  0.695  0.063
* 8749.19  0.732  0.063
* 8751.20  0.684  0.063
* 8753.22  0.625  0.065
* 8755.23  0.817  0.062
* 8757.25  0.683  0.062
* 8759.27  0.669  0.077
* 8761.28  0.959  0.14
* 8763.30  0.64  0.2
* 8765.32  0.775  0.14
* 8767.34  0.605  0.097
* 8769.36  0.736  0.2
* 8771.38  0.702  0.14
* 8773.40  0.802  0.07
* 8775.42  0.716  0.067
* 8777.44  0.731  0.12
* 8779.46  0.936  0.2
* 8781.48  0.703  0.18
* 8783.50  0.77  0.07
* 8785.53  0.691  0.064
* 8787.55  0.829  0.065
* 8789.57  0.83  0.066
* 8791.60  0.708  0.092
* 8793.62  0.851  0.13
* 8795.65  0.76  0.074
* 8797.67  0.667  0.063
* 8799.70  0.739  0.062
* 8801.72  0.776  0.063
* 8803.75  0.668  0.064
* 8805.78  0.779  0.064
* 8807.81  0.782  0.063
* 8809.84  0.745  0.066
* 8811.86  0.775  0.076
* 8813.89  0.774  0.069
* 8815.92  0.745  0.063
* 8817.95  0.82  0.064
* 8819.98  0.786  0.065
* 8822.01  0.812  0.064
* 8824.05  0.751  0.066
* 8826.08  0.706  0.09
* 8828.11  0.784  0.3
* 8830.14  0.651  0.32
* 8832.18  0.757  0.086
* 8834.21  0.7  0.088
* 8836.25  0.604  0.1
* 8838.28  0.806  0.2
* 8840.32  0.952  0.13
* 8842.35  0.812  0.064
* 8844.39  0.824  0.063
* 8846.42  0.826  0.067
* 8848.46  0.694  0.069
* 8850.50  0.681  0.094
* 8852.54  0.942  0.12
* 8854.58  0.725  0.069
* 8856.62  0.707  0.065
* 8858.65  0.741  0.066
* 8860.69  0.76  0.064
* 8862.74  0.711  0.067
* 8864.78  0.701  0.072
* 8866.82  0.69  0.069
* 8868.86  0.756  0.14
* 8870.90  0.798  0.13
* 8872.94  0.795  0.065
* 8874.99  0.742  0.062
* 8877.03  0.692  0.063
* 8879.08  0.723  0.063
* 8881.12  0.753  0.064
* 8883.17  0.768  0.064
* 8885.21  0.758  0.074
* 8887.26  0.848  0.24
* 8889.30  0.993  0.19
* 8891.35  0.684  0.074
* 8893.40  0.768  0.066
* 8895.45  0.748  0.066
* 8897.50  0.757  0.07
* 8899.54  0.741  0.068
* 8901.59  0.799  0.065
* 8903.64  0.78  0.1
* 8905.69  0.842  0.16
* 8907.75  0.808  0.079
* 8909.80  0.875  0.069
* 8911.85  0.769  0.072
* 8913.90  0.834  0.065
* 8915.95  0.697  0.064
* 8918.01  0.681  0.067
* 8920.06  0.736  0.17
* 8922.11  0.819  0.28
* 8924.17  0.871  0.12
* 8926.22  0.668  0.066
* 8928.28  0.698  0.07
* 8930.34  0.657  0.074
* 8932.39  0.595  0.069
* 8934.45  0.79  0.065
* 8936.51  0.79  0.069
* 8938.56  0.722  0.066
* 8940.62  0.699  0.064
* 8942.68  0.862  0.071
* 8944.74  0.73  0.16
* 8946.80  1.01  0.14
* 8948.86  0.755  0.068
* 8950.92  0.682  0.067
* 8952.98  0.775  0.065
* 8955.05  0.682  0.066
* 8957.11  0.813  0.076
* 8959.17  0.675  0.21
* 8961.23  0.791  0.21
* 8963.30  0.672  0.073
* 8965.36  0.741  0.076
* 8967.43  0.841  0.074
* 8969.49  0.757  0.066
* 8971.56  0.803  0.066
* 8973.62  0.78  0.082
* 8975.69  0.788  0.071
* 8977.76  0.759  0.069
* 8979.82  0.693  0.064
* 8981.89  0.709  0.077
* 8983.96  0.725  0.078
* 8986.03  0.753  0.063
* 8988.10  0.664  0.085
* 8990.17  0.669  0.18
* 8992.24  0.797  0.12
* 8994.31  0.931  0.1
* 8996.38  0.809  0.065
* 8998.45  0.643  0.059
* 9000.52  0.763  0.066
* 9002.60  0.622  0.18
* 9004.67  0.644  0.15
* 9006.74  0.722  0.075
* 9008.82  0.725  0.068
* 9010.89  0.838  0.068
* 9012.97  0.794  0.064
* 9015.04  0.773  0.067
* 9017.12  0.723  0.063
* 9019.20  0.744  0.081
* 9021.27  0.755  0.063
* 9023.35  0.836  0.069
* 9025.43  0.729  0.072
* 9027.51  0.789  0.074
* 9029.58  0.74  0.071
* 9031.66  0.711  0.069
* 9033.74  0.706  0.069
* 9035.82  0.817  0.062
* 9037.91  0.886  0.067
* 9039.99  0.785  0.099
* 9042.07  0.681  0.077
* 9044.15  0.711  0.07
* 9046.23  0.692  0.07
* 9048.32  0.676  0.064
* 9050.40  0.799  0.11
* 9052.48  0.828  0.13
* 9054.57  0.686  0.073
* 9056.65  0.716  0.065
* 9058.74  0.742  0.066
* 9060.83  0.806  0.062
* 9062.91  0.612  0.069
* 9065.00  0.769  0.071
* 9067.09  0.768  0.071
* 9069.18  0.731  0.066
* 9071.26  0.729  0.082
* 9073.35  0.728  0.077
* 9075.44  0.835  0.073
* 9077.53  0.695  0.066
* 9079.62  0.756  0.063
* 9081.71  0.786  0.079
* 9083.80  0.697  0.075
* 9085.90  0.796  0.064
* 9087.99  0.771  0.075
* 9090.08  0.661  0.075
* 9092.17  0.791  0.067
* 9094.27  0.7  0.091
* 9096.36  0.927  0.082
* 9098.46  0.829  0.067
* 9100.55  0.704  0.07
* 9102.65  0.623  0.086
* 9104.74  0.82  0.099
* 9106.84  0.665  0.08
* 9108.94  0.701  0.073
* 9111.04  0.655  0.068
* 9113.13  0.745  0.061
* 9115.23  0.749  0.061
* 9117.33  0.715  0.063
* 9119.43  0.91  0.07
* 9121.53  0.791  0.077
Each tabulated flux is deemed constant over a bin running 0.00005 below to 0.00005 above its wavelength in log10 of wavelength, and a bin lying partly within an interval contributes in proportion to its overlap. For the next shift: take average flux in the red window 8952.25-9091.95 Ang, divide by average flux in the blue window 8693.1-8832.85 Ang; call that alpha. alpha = 1.01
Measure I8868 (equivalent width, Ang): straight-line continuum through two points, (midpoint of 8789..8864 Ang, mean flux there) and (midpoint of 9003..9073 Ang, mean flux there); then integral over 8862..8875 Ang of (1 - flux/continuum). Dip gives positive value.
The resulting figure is 0.3 Ang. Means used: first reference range 0.76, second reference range 0.746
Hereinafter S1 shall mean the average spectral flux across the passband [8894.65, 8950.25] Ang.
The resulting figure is 0.767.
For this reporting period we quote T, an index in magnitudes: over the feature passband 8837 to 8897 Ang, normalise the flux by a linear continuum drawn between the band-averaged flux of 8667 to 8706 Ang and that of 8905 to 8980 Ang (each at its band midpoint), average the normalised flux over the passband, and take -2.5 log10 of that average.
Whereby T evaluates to -0.036 mag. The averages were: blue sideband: 0.709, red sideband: 0.761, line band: 0.771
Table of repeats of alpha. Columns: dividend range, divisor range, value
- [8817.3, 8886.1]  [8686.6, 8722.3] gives 1.06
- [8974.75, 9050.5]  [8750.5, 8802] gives 1.00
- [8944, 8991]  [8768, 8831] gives 0.99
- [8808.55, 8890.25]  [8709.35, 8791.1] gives 1.03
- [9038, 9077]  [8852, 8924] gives 0.96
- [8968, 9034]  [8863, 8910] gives 0.97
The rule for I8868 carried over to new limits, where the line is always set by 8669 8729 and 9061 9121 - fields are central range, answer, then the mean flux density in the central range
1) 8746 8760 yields 0.27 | 0.702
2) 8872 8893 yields -1.38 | 0.775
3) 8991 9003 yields -0.46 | 0.767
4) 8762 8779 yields -0.18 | 0.725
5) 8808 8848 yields -2.58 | 0.769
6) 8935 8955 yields -1.16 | 0.776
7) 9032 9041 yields -0.61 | 0.791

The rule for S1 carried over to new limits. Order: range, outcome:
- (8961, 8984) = 0.755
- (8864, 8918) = 0.772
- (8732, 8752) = 0.728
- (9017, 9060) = 0.751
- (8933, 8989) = 0.757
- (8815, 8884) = 0.756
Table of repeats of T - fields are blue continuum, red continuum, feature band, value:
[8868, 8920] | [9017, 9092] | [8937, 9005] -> 0.02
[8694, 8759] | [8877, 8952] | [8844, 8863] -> -0.01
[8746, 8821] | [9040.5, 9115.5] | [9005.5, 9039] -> -0.04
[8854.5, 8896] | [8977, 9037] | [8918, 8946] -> 0.01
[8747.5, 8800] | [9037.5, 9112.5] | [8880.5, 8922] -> -0.06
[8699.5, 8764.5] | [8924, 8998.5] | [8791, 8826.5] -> -0.04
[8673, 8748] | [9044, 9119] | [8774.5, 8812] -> -0.05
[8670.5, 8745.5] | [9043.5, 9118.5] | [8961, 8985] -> -0.03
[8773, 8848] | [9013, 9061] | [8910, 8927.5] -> -0.01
